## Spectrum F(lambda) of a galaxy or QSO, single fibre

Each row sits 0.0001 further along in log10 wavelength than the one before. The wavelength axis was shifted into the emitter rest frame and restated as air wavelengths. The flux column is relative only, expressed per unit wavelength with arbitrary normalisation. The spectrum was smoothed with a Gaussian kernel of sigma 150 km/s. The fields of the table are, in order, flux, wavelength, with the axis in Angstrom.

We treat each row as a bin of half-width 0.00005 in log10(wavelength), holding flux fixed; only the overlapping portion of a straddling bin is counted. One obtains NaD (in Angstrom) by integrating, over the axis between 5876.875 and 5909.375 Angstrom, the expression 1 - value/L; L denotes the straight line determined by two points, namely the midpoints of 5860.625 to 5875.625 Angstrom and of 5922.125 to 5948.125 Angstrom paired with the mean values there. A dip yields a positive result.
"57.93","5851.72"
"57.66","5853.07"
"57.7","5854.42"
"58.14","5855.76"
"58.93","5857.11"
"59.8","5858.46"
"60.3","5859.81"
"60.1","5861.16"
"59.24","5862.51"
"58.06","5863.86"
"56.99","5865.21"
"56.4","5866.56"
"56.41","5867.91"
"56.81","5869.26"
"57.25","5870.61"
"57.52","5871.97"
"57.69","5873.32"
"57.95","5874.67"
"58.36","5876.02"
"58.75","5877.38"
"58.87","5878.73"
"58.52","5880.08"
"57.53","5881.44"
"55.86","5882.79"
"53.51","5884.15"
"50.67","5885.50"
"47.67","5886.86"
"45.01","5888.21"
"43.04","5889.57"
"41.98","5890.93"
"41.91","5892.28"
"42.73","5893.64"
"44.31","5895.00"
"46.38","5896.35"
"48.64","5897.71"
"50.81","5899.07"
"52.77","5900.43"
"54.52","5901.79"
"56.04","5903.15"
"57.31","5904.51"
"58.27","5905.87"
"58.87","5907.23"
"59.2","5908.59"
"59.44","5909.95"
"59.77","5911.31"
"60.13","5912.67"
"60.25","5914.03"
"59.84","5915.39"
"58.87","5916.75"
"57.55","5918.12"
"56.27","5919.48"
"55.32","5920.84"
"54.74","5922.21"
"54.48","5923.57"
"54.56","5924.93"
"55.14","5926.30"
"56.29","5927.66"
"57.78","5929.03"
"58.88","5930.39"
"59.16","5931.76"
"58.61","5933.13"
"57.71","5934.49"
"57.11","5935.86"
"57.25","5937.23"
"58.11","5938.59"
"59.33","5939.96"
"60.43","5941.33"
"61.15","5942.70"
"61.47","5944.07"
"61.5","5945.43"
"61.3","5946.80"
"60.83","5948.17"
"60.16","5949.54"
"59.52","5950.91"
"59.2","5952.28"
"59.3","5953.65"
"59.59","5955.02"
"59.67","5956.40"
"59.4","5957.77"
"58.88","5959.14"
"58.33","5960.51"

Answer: 3.44 Angstrom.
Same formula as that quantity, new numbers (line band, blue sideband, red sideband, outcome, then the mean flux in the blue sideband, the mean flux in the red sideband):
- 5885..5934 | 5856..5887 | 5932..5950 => 4.0 Angstrom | 57.3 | 59.6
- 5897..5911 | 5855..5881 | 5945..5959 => 0.8 Angstrom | 58.2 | 60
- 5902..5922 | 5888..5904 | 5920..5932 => -2.4 Angstrom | 47.5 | 56.2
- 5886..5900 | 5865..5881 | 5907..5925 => 3.0 Angstrom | 57.6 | 57.9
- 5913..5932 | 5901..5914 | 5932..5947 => 0.5 Angstrom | 58.2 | 59.4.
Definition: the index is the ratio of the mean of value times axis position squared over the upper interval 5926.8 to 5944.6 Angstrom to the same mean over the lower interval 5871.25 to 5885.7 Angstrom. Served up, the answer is 1.05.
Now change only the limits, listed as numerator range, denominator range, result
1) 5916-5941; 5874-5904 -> 1.13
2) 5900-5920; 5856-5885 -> 1.02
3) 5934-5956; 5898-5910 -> 1.08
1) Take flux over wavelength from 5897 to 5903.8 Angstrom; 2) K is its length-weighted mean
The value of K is 52.5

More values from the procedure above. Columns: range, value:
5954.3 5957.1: 59.5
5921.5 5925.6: 54.6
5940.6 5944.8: 61.1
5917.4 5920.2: 56.9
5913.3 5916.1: 60.2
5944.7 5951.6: 60.7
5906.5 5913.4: 59.5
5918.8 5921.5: 55.9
